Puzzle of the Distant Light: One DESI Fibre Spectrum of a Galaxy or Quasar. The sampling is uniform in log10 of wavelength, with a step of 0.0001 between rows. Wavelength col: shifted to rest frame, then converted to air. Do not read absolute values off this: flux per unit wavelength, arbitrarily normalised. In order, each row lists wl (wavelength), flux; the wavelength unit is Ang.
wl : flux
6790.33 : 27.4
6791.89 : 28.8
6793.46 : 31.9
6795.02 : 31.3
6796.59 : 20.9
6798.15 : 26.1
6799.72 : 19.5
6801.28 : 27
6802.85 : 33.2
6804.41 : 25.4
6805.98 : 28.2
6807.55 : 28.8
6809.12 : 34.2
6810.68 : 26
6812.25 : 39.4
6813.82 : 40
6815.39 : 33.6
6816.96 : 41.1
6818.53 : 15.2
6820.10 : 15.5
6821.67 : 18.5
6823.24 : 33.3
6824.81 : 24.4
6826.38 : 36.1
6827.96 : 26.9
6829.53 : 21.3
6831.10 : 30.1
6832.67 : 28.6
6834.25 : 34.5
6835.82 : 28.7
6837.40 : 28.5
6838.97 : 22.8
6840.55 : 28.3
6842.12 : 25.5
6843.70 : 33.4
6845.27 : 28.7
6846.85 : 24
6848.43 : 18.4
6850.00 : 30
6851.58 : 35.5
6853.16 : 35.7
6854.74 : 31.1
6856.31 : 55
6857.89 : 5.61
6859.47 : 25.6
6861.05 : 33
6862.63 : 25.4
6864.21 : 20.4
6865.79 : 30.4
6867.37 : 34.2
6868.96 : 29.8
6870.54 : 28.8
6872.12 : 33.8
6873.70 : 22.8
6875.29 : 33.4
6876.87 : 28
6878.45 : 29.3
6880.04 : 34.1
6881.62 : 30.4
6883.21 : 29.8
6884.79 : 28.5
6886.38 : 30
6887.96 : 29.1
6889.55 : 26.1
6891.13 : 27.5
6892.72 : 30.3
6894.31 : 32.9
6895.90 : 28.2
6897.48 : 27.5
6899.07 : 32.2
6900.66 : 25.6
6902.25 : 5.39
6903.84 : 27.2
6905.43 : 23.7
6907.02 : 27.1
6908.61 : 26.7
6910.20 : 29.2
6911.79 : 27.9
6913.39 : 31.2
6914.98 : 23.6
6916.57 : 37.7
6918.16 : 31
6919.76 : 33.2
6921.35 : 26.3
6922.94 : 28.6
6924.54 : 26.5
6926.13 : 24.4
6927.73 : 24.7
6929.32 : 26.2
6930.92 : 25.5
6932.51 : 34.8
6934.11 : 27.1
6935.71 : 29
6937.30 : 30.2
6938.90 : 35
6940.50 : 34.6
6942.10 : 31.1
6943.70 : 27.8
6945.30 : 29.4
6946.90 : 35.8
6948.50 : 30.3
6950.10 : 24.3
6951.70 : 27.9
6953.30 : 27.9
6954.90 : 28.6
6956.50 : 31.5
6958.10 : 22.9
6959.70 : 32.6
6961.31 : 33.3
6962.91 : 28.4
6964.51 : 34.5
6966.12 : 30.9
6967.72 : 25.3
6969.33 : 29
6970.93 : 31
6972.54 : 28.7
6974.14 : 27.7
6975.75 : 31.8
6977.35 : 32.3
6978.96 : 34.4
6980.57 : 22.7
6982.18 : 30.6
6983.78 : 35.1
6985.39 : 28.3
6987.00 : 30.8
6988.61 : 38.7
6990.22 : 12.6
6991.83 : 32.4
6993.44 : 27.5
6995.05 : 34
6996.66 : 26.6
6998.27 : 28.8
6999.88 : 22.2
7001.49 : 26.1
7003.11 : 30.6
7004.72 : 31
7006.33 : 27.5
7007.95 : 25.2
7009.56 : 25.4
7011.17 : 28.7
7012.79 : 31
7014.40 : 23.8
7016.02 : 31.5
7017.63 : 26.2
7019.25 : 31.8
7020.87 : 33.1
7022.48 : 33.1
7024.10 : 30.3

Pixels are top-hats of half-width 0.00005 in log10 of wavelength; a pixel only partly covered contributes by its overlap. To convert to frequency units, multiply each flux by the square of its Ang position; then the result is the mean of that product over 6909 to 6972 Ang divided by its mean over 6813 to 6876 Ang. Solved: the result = 1.1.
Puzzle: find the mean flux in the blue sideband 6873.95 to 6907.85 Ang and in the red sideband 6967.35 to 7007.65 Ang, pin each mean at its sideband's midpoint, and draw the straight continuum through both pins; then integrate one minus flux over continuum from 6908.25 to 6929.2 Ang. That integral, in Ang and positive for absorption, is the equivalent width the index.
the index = -0.2 Ang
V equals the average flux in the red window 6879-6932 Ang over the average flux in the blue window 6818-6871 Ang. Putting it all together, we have 1.00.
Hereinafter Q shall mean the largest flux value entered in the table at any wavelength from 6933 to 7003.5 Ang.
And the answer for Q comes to 38.7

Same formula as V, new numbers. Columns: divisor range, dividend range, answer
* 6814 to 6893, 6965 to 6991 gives 1.03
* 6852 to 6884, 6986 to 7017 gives 0.94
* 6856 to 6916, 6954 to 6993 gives 1.06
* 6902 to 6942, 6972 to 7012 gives 1.02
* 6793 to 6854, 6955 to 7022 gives 1.03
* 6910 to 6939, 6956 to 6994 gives 1.03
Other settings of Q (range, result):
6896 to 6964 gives 37.7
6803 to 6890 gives 55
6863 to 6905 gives 34.2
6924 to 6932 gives 26.5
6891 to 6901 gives 32.9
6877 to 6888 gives 34.1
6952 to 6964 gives 33.3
